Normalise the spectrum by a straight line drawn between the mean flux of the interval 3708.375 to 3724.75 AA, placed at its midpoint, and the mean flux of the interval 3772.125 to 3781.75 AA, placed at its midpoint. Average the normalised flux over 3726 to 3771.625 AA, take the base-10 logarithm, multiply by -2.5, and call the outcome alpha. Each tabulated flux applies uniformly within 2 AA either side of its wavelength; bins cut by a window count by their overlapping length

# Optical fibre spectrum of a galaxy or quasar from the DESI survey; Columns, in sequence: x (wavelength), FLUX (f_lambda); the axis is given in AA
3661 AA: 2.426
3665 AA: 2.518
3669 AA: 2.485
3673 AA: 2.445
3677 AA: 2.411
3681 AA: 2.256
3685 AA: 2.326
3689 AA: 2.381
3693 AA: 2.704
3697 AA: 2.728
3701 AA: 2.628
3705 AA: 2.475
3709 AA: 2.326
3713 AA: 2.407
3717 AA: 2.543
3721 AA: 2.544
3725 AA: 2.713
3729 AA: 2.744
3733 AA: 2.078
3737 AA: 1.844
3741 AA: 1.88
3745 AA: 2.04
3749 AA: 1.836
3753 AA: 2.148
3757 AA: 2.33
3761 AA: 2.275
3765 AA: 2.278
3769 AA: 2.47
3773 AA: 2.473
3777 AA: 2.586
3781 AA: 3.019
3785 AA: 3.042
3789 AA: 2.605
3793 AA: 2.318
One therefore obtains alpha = 0.18 mag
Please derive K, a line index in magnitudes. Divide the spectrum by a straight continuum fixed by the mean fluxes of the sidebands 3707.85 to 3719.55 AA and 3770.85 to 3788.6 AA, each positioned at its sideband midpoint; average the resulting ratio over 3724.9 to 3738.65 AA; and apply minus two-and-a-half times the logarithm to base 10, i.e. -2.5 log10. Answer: 0.10 mag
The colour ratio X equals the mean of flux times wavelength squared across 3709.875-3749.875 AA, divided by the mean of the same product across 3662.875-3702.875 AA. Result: 0.9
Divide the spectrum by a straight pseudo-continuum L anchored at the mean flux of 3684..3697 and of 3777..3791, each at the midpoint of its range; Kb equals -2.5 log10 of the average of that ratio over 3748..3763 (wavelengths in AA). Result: 0.26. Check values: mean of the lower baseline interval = 2.52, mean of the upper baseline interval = 2.85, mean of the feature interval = 2.17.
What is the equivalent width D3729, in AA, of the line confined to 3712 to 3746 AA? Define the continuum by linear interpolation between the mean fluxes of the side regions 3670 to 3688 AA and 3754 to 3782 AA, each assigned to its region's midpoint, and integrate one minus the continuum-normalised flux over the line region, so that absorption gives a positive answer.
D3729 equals 1.4 AA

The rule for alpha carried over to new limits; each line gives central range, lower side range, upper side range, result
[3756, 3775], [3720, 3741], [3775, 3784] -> 0.14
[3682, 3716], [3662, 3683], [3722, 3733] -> 0.01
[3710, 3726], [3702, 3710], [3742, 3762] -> -0.08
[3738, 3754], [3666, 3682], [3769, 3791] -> 0.32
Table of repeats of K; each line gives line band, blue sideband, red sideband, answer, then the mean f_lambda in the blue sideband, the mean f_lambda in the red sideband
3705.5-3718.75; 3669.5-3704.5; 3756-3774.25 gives 0.007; 2.48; 2.36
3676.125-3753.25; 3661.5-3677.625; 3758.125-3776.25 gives 0.034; 2.47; 2.39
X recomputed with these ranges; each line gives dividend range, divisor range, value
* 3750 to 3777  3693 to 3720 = 0.95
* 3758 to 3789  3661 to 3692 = 1.13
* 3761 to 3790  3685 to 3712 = 1.08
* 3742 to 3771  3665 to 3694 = 0.94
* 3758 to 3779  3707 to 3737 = 1.01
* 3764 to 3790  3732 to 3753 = 1.39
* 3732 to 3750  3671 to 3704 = 0.80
